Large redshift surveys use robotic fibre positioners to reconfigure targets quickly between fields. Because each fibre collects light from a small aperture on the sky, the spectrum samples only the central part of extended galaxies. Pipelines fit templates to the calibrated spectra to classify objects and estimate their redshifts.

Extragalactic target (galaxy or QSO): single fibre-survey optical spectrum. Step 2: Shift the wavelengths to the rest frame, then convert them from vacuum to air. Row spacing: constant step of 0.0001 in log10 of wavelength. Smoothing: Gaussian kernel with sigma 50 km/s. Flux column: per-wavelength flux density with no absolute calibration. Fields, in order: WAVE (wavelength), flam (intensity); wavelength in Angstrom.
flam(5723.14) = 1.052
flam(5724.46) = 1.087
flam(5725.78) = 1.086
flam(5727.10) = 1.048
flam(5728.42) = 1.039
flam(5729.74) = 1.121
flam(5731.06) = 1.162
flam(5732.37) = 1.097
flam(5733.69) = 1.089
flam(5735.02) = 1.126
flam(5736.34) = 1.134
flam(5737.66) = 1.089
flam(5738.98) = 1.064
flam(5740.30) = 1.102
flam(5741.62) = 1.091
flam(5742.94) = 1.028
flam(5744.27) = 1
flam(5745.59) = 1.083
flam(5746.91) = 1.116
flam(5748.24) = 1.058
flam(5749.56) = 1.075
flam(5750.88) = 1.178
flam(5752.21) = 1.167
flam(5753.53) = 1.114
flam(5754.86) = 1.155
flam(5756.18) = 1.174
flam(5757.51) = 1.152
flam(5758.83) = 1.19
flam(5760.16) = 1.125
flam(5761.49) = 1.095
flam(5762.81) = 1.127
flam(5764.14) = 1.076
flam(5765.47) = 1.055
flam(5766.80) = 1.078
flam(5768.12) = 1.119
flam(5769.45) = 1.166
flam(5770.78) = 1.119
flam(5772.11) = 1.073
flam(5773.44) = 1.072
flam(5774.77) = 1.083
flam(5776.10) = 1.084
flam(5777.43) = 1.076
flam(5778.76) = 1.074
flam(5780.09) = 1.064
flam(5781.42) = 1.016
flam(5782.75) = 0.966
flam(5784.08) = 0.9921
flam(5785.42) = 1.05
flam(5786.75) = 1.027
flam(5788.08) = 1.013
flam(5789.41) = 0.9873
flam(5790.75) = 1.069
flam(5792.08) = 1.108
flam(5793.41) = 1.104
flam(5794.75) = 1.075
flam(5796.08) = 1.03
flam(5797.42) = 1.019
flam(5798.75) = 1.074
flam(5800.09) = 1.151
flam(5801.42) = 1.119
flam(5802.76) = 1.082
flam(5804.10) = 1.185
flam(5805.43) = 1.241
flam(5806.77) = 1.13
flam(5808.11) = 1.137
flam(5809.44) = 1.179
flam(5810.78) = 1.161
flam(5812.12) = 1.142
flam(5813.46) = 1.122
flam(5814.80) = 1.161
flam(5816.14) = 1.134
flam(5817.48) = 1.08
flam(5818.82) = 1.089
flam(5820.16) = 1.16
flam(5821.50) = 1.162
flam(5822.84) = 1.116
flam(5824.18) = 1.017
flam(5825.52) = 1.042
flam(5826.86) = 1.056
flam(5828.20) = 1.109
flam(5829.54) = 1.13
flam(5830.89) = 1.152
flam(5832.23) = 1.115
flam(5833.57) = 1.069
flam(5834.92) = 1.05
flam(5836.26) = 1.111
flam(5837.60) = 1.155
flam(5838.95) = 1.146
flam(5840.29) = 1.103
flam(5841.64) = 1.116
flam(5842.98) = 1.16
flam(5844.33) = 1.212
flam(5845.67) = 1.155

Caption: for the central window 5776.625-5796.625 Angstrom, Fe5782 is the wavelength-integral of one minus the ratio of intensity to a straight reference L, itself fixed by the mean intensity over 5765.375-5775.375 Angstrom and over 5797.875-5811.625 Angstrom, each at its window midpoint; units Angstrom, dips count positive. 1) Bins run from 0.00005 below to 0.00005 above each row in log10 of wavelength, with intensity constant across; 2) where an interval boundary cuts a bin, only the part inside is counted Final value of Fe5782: 1.4 Angstrom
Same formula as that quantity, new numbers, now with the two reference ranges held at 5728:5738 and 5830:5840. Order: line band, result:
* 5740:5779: 0.2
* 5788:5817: 0.0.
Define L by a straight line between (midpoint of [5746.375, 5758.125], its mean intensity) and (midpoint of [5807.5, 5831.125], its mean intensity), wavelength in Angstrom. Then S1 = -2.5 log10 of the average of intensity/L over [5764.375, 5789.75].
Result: 0.07 mag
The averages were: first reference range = 1.13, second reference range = 1.12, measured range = 1.06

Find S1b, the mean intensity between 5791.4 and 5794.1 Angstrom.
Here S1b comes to 1.11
